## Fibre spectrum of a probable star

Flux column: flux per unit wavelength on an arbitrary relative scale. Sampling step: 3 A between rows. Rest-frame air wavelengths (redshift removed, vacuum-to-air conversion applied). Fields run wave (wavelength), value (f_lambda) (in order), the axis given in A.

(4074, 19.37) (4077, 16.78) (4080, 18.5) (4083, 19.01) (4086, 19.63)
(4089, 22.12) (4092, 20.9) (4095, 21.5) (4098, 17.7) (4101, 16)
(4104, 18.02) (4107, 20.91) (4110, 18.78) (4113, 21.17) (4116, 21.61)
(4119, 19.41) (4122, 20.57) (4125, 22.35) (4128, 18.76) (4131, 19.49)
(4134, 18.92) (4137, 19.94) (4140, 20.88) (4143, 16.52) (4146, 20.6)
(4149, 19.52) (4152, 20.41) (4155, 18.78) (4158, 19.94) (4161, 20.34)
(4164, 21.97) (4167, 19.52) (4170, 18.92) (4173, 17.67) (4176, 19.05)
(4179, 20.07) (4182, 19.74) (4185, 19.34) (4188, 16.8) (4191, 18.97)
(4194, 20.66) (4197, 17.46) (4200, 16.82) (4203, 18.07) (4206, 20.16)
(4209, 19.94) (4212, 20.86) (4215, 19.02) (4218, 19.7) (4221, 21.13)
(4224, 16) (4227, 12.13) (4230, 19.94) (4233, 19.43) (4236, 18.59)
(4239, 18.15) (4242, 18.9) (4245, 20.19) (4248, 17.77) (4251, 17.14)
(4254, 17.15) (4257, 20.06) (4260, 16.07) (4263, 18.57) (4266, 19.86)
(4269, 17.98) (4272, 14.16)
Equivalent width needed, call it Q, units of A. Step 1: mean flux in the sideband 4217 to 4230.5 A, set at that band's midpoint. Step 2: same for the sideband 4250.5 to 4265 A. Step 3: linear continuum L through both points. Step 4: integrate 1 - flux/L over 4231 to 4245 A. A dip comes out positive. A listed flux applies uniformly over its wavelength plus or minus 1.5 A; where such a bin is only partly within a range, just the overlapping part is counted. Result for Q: -1.0 A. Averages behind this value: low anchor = 17.5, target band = 19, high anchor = 17.9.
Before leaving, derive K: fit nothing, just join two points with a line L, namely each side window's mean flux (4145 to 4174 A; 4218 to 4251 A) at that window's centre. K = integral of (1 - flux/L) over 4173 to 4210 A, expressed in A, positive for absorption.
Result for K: 0.5 A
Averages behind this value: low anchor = 19.8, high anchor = 18.2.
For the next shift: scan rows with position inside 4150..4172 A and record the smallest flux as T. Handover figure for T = 18.78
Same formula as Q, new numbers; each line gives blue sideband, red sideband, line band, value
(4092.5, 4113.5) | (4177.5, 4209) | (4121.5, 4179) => -2.1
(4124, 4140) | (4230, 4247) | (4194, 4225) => 0.4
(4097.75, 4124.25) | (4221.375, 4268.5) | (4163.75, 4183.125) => -0.6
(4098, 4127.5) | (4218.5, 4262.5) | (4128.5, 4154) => -0.2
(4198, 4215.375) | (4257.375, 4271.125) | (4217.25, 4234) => 0.7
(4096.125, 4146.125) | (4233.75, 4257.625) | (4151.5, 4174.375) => -0.6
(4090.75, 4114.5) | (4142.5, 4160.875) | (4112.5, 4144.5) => -0.8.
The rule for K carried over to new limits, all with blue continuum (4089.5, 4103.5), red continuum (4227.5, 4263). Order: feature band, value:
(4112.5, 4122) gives -0.8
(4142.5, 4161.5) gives -0.7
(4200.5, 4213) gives -0.6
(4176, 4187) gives -0.5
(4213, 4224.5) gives -0.5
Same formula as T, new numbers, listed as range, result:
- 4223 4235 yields 12.13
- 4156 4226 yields 16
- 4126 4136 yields 18.76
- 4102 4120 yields 18.02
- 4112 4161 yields 16.52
